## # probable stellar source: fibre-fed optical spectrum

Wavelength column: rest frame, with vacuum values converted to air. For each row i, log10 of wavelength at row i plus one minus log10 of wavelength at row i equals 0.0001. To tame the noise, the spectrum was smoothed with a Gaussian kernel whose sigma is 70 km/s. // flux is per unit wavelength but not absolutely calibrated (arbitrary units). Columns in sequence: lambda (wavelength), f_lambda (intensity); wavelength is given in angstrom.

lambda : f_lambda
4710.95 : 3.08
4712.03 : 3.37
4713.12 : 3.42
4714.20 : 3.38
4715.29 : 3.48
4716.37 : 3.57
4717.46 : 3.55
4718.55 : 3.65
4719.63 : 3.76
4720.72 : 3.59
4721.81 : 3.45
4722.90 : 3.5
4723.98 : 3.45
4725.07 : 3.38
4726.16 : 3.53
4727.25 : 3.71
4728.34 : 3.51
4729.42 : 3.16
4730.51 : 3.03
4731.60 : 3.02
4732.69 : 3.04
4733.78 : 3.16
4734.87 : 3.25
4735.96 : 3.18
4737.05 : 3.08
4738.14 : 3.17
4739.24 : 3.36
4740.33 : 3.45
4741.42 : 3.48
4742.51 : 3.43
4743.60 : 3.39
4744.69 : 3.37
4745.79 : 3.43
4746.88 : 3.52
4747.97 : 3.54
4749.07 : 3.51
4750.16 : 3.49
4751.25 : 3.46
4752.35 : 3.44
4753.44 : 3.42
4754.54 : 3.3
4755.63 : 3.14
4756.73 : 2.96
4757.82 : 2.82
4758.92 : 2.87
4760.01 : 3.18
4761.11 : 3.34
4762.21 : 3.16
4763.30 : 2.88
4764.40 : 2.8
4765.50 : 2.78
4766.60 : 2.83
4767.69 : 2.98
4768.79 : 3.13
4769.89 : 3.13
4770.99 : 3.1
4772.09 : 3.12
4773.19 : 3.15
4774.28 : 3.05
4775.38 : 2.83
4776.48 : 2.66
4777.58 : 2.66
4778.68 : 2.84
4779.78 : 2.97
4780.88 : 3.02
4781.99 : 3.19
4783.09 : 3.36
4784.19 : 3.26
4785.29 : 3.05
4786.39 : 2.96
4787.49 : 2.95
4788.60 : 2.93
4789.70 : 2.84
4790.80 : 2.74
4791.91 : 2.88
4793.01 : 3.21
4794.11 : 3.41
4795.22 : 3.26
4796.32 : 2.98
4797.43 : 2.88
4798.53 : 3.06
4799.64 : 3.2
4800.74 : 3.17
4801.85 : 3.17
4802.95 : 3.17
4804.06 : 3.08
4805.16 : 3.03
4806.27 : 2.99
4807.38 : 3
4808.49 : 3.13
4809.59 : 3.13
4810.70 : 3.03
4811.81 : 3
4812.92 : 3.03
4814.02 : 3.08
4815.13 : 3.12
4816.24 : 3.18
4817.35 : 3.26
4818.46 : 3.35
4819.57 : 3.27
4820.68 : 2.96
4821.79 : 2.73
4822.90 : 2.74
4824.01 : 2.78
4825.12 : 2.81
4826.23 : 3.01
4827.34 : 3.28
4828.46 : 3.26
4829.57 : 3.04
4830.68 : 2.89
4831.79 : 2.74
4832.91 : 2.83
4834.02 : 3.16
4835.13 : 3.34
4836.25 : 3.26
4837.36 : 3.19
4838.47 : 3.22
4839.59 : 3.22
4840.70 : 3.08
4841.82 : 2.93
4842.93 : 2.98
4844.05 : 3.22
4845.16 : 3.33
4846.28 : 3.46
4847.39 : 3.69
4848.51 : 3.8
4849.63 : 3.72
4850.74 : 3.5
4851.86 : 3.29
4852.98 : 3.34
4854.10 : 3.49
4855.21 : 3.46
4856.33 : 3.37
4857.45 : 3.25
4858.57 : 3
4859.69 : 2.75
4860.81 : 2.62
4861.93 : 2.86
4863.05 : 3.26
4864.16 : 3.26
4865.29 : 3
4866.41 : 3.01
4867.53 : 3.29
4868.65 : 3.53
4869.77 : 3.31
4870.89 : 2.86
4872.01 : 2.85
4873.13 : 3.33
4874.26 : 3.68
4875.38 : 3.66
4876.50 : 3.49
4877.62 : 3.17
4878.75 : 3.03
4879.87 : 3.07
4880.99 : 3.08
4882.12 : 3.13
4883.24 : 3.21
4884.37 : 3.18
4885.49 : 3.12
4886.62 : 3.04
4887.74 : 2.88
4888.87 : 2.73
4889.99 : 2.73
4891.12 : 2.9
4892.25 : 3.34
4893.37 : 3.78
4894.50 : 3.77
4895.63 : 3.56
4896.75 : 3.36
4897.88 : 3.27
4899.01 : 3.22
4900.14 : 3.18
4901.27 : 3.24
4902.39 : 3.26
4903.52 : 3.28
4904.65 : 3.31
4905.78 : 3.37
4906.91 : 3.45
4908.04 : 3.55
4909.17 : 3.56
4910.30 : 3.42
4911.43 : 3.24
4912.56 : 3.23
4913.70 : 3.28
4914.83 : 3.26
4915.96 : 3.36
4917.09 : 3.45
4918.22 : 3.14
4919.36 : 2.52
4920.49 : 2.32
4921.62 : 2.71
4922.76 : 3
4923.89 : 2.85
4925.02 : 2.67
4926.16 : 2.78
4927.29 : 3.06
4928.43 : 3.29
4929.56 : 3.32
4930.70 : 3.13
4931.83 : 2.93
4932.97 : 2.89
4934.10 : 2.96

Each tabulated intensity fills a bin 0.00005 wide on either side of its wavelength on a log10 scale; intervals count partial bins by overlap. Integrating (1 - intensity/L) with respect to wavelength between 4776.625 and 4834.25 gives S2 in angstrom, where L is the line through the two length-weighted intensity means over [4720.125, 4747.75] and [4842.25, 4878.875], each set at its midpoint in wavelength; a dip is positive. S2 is 4.67 angstrom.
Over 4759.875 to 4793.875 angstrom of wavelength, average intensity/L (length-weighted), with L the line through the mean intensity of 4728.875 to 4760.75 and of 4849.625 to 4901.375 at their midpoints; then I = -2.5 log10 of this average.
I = 0.09 mag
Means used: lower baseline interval 3.26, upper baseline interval 3.21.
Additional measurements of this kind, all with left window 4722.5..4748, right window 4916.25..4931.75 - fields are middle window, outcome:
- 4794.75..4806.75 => 0.038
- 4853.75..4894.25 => -0.039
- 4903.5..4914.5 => -0.133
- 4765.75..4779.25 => 0.107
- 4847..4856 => -0.141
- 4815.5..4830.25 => 0.037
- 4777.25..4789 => 0.074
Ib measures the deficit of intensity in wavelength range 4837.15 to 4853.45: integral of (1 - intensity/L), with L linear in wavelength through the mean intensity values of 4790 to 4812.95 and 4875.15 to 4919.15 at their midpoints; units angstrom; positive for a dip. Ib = -0.9 angstrom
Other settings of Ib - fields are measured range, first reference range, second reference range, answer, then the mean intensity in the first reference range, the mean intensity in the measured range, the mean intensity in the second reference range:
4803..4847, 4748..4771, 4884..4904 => 1.27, 3.14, 3.08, 3.21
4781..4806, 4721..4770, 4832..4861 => 1.33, 3.25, 3.08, 3.25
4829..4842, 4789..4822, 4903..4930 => 0.08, 3.08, 3.08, 3.14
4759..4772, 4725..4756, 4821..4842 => 0.92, 3.34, 3.03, 3.03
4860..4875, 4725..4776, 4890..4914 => 0.78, 3.21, 3.14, 3.35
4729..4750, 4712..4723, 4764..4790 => 0.15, 3.53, 3.3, 2.99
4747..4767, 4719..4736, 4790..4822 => 0.55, 3.37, 3.17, 3.09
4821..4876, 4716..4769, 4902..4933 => 0.29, 3.29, 3.18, 3.13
